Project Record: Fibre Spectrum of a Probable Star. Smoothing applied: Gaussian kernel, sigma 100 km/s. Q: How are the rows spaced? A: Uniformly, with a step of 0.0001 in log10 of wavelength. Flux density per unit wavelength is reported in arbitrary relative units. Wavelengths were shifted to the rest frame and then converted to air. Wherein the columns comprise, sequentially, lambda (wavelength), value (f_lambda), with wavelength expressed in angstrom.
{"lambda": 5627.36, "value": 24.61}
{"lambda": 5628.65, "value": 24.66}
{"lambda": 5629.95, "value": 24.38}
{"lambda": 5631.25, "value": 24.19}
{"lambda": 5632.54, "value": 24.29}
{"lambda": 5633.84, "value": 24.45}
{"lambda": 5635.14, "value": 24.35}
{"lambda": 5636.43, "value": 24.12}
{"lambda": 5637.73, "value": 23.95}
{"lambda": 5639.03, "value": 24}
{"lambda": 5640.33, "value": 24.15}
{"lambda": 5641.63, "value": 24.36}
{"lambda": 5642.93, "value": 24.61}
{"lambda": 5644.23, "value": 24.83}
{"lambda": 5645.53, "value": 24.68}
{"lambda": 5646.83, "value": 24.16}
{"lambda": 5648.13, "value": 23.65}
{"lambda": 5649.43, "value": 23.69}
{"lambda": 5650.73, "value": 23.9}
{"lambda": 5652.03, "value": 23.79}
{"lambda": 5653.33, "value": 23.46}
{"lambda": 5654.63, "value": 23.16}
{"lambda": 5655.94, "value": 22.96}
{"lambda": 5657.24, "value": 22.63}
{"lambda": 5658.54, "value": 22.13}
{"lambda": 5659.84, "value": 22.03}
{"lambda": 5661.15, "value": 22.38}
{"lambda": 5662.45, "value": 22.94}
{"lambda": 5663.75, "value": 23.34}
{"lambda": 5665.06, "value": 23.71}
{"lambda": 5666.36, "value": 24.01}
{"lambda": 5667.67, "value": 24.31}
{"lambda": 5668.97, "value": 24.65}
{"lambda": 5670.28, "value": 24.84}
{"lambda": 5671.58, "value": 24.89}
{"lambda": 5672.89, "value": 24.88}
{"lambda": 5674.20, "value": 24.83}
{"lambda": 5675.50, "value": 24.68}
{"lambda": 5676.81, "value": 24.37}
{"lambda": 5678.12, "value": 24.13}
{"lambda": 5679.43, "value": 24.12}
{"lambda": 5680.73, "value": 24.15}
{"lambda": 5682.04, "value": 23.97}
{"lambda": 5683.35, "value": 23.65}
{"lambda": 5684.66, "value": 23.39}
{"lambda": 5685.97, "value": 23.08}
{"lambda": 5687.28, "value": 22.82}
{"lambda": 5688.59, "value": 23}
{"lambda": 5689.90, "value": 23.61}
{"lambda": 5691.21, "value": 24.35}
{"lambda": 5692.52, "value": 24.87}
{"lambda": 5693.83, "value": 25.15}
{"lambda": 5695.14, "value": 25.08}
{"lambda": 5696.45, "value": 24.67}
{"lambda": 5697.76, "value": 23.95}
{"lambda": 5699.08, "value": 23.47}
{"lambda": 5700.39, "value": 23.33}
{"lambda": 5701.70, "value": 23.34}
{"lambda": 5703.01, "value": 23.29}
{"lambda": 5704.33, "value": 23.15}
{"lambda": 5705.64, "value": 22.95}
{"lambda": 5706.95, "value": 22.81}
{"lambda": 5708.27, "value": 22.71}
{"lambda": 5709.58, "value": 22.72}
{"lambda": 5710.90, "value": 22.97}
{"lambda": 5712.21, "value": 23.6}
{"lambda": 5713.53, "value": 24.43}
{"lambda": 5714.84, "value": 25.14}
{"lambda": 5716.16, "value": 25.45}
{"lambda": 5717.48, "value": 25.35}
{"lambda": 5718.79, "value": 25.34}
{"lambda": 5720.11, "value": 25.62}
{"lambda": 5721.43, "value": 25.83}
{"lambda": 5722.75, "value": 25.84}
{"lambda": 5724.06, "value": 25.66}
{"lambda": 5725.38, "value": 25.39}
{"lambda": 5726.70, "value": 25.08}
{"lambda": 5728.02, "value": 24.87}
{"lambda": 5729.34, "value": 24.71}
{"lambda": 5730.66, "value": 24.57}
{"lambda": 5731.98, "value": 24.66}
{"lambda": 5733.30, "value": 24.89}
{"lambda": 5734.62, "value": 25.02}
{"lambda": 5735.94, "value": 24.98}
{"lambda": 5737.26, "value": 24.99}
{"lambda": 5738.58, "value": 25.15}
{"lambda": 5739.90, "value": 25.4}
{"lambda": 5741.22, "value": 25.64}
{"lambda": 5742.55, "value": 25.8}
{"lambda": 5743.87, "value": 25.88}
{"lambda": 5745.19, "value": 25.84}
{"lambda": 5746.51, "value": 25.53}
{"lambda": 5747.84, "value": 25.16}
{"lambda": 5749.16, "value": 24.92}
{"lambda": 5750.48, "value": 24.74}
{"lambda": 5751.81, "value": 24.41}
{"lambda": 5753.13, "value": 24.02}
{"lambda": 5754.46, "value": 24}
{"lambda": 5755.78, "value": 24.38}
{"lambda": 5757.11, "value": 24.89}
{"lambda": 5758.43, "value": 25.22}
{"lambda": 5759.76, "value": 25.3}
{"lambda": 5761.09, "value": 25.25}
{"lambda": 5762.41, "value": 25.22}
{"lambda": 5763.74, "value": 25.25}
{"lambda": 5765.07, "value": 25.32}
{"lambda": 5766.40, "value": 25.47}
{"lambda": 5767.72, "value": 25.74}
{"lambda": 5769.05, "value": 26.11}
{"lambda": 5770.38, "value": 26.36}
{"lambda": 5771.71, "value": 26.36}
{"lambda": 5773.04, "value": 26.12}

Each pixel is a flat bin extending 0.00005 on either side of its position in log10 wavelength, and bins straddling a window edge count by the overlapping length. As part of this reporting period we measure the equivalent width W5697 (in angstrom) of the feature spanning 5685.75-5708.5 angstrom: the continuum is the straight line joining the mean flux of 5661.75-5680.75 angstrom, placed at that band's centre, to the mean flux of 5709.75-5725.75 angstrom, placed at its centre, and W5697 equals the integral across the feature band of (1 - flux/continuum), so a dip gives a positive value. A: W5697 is 0.9 angstrom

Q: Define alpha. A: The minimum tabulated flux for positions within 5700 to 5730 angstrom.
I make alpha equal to 22.71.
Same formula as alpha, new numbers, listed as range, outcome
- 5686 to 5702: 22.82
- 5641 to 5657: 22.96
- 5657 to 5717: 22.03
